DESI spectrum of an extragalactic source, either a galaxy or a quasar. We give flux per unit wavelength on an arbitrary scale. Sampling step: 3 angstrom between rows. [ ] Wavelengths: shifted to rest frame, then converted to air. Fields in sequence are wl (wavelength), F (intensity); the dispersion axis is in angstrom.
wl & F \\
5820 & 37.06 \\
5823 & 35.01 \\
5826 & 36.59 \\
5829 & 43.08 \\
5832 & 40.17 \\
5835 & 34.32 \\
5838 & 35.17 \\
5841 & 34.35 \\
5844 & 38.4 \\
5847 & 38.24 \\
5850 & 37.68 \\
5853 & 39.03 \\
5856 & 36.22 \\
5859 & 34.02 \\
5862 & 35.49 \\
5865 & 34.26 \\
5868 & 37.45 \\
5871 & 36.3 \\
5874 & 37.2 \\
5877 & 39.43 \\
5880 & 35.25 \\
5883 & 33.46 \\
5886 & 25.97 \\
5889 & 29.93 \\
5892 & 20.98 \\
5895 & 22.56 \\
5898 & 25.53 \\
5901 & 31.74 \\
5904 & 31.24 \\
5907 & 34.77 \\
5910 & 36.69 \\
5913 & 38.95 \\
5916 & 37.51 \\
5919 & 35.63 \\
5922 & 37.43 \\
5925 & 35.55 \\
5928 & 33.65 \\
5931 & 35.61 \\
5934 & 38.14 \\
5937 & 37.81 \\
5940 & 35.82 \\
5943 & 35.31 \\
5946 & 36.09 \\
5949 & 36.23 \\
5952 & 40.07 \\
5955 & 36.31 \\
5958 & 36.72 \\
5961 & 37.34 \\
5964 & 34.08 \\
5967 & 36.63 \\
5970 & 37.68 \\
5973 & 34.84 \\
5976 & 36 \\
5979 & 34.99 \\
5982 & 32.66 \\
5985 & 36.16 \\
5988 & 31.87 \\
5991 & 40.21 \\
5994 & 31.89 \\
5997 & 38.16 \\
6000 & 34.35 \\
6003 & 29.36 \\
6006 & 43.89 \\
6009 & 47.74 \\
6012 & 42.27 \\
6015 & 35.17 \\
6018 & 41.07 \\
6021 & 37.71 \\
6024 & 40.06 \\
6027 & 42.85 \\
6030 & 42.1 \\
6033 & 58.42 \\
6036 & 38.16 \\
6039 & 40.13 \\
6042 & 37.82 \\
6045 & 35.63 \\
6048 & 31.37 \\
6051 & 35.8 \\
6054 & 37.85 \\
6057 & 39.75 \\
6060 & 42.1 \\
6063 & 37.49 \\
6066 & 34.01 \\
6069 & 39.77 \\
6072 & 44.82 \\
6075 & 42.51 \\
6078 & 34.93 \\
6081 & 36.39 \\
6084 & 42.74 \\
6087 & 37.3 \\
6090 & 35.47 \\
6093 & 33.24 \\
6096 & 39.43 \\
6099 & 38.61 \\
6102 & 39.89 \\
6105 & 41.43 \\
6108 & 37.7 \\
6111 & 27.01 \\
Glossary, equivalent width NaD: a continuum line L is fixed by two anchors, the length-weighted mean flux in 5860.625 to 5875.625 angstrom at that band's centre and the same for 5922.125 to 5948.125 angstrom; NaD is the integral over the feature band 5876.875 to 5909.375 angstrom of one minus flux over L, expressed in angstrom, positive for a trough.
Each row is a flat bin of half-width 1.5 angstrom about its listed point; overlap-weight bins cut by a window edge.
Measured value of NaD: 5.6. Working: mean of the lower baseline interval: 36.2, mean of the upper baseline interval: 36.1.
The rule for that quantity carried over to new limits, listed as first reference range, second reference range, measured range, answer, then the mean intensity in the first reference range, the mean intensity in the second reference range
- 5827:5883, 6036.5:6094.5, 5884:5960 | 6.8 angstrom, 36.9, 37.9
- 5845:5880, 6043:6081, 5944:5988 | 1.7 angstrom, 36.8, 37.9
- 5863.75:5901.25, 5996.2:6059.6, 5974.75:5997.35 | 1.3 angstrom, 31.5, 39.6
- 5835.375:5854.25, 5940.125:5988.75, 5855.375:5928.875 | 6.2 angstrom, 37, 35.9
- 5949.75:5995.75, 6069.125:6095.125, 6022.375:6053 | -2.3 angstrom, 35.8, 38.5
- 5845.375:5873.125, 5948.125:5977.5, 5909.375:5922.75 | -0.3 angstrom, 36.5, 36.6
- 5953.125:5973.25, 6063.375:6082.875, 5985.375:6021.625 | -0.5 angstrom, 36.4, 38.7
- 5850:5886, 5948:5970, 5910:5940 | -0.2 angstrom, 35.8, 36.8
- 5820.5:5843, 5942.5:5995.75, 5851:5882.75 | 0.3 angstrom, 37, 35.9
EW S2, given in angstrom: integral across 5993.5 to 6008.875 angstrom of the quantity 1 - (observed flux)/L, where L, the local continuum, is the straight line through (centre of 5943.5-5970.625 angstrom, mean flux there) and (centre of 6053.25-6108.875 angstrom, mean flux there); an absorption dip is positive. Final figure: 0.2 angstrom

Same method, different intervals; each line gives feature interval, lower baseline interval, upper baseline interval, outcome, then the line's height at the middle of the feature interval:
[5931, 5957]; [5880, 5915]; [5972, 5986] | -3.07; 33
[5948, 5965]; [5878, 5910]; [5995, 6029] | -1.06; 34.7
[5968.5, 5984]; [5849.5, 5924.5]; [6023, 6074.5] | 0.79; 37.2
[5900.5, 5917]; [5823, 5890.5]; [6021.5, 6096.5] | 0.68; 36.8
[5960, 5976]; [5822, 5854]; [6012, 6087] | 1.11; 38.7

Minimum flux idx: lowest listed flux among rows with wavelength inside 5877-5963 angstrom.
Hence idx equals 20.98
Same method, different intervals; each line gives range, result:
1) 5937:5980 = 34.08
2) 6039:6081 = 31.37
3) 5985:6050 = 29.36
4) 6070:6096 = 33.24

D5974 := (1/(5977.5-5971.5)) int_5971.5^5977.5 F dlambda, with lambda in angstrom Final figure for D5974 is 35.4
